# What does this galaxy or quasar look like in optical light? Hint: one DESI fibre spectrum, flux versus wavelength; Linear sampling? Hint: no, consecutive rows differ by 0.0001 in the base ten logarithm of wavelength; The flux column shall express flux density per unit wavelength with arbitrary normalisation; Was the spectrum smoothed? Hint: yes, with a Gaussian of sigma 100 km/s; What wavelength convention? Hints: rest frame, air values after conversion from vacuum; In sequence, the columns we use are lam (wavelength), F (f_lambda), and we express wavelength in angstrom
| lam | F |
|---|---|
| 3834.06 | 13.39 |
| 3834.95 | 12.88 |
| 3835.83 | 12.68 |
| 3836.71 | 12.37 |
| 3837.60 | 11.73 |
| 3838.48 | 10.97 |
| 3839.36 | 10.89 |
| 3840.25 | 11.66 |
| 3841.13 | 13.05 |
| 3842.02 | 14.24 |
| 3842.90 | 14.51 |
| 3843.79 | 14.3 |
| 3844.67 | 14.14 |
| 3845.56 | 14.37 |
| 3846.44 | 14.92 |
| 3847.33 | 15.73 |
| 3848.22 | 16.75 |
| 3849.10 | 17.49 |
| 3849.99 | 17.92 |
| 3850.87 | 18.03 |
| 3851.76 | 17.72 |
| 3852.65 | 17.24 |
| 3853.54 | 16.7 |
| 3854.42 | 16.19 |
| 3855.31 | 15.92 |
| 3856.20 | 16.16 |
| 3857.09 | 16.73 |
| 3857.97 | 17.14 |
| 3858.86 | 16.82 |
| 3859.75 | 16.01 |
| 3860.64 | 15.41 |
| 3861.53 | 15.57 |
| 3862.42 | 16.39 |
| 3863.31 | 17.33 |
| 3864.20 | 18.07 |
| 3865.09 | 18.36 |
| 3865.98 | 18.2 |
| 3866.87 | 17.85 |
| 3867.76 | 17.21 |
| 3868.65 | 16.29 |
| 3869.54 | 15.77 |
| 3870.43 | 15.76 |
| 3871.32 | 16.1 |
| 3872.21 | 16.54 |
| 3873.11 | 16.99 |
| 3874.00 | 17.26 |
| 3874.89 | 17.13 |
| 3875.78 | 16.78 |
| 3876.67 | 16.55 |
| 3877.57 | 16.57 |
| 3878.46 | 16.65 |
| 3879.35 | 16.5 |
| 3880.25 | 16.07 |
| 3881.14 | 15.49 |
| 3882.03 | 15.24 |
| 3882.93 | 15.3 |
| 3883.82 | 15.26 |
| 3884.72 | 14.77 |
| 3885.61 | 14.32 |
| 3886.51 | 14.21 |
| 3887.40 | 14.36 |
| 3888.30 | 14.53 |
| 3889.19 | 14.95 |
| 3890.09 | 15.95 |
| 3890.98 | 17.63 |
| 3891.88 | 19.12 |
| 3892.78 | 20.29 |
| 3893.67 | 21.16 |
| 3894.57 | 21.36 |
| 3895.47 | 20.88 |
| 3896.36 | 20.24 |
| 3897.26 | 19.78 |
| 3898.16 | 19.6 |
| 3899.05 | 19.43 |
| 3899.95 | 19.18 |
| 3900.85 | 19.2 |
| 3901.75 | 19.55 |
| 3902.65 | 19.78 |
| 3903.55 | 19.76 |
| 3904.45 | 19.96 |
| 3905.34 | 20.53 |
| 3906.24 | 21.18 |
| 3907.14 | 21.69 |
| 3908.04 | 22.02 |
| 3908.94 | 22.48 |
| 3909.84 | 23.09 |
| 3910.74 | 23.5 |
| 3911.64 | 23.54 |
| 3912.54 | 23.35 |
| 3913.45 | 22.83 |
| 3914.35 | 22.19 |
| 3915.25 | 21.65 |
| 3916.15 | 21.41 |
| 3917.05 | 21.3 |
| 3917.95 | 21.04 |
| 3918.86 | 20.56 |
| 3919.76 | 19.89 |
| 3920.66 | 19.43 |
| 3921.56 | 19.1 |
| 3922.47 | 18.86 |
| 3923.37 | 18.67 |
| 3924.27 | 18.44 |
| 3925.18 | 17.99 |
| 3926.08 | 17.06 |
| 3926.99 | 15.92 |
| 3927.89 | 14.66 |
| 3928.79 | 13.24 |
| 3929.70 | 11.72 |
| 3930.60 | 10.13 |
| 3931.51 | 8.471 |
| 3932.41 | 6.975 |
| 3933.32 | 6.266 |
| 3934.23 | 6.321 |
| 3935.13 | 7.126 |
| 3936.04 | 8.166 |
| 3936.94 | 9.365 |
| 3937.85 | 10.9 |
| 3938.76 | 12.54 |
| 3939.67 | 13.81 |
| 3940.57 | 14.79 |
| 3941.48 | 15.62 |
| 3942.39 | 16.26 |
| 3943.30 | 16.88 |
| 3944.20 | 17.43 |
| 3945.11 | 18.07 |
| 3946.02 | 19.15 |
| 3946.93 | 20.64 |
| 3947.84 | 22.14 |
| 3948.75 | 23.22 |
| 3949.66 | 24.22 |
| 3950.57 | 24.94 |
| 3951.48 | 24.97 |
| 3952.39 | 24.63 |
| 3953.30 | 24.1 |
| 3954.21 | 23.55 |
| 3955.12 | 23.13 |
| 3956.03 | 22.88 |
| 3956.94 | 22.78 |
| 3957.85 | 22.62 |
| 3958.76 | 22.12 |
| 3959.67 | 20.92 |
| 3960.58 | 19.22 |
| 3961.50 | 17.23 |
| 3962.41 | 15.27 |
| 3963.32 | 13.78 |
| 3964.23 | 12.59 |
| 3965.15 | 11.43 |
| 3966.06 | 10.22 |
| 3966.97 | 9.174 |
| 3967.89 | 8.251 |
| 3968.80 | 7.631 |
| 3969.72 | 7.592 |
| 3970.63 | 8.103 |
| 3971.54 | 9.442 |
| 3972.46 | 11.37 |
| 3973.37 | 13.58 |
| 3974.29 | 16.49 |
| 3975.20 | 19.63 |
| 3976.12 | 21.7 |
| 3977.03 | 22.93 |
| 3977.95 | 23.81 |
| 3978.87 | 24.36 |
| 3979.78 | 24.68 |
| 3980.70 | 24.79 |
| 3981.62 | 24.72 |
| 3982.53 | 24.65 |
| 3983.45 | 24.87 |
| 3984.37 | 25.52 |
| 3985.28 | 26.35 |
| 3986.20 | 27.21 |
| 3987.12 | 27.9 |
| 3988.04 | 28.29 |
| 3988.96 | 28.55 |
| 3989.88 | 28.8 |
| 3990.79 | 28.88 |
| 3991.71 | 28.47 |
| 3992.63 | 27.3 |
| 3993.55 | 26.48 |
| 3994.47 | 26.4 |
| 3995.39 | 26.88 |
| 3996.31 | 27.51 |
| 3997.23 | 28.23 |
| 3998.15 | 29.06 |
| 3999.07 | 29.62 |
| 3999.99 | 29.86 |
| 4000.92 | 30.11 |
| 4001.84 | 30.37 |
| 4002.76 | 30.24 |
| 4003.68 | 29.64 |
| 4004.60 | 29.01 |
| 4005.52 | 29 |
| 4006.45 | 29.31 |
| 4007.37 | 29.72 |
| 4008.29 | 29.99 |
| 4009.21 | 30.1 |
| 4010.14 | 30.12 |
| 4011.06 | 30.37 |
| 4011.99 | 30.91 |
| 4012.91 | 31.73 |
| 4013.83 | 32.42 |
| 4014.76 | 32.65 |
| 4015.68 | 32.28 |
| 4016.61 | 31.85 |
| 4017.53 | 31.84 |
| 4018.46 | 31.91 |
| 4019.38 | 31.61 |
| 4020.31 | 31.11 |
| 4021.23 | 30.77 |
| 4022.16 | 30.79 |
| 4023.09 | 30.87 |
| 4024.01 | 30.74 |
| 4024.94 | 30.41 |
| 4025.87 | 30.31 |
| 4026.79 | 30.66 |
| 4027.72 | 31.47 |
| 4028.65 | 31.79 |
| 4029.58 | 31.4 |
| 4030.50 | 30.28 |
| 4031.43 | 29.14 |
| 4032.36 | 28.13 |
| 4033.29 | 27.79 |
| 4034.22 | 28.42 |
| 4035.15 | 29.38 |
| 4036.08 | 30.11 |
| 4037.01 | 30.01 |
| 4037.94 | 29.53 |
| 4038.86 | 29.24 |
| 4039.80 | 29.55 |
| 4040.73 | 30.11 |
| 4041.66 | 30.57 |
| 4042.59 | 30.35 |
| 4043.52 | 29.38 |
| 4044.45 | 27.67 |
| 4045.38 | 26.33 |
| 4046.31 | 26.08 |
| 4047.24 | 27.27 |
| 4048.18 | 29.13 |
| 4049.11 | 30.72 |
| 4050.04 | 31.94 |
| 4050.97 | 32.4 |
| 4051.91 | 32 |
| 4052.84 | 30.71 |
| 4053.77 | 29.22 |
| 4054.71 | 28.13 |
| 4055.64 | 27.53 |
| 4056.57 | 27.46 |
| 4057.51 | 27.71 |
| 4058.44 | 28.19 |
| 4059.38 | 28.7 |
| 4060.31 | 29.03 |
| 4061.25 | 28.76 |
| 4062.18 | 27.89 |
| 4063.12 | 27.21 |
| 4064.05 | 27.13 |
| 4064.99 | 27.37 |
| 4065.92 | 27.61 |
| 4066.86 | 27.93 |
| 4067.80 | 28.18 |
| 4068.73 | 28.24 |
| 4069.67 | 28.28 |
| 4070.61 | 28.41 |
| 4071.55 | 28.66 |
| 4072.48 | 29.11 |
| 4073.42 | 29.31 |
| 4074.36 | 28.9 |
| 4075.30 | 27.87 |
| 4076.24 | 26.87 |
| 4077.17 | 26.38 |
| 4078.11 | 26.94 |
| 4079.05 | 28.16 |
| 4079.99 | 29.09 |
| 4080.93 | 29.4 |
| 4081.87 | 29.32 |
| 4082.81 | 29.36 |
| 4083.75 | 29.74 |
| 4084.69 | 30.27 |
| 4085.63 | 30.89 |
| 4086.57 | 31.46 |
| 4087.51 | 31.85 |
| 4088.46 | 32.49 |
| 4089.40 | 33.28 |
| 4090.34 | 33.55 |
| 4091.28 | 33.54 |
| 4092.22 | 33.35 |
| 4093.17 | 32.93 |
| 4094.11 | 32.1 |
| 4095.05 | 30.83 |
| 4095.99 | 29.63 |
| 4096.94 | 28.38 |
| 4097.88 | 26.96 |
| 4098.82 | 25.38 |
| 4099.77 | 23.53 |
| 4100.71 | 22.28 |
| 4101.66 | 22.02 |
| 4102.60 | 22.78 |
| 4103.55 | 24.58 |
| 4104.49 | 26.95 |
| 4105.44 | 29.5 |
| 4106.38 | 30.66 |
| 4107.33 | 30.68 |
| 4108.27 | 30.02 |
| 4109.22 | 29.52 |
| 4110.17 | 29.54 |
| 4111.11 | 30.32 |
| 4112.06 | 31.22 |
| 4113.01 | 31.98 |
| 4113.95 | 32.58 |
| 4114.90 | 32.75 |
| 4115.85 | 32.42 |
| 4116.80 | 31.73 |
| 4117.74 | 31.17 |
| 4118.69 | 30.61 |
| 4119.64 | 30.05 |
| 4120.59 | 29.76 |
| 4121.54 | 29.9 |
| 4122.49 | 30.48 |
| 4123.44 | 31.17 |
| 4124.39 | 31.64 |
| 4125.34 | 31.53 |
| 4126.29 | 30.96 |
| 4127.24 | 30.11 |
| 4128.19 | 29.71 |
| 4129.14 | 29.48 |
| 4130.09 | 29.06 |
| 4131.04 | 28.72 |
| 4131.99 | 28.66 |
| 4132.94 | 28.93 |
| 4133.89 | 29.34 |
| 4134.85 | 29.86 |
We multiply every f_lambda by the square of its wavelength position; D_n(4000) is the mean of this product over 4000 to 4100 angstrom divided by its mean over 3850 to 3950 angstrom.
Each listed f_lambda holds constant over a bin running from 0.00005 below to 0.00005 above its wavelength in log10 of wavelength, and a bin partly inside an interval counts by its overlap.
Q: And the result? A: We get 1.85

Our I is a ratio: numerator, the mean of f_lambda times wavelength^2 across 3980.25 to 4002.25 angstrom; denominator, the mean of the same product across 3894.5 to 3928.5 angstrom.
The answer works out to 1.42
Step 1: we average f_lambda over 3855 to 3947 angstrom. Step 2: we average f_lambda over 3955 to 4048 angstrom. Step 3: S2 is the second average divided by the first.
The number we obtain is 1.5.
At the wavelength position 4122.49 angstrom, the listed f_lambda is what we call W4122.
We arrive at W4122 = 30.48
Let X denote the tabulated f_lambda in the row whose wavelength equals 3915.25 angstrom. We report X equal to 21.65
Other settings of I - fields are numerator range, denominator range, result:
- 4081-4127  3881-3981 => 1.85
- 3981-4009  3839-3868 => 1.88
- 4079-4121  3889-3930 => 1.66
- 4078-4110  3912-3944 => 2.04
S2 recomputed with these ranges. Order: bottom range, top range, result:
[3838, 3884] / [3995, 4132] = 1.85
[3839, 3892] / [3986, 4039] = 1.86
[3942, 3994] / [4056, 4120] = 1.42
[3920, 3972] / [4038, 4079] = 1.81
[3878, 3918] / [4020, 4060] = 1.55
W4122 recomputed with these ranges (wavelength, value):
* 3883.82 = 15.26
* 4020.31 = 31.11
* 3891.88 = 19.12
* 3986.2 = 27.21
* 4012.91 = 31.73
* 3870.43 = 15.76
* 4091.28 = 33.54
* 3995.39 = 26.88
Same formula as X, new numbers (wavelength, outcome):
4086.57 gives 31.46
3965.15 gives 11.43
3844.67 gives 14.14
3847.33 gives 15.73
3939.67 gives 13.81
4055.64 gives 27.53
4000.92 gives 30.11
